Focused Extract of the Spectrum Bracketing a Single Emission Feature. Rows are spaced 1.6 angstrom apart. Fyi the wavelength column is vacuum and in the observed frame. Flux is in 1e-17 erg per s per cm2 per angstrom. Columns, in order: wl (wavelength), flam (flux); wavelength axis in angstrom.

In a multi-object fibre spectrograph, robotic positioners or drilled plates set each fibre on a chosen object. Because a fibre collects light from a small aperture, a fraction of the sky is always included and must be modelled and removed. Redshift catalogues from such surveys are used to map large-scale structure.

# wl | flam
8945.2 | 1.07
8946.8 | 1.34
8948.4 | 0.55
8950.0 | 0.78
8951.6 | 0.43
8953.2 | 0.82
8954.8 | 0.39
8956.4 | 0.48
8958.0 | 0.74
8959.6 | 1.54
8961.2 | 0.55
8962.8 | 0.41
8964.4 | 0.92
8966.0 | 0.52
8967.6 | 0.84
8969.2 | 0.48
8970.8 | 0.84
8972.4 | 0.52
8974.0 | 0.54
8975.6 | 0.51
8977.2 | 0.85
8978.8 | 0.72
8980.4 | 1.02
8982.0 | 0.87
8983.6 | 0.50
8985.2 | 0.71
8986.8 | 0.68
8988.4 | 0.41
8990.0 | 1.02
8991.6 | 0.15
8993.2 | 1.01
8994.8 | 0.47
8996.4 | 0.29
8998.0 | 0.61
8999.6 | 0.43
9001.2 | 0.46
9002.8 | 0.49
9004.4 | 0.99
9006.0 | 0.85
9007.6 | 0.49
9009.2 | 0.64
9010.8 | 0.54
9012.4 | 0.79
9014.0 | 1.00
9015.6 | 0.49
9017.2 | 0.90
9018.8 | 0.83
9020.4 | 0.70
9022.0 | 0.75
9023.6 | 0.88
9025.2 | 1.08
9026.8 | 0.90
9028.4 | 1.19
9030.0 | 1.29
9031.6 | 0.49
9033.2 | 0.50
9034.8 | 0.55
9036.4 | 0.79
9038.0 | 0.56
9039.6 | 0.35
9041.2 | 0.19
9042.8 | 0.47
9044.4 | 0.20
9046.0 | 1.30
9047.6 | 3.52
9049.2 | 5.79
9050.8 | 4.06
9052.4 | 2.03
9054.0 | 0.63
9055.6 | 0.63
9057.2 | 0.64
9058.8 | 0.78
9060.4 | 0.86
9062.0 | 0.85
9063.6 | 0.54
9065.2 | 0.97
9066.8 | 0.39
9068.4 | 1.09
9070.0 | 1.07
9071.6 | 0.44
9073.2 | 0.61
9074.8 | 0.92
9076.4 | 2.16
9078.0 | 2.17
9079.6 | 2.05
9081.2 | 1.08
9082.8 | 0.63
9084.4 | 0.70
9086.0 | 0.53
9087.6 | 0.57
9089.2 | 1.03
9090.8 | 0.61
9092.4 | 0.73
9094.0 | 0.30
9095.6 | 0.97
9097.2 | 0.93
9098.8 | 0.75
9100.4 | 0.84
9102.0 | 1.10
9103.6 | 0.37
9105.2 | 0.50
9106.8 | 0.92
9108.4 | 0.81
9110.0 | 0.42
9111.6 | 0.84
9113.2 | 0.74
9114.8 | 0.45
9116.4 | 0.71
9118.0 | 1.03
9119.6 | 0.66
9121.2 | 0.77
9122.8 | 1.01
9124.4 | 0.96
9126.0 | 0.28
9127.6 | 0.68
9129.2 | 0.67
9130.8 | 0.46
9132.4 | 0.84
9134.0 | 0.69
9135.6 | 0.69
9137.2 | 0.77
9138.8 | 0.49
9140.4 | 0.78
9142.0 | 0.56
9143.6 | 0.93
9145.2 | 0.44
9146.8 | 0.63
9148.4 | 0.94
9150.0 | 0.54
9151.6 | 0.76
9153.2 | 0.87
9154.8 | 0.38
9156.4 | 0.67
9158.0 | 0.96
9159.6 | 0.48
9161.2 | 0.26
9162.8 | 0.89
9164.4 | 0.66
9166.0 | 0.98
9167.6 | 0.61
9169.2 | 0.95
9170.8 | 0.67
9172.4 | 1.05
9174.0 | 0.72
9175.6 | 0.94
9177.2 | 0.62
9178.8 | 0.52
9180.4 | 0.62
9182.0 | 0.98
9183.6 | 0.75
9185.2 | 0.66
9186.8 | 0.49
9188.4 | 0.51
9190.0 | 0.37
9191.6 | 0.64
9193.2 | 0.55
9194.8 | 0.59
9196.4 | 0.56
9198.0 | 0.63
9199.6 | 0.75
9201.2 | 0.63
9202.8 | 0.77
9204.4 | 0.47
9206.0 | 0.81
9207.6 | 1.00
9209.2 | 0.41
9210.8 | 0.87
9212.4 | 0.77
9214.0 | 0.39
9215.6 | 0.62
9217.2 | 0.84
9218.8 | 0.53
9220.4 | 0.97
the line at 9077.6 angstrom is [N II]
